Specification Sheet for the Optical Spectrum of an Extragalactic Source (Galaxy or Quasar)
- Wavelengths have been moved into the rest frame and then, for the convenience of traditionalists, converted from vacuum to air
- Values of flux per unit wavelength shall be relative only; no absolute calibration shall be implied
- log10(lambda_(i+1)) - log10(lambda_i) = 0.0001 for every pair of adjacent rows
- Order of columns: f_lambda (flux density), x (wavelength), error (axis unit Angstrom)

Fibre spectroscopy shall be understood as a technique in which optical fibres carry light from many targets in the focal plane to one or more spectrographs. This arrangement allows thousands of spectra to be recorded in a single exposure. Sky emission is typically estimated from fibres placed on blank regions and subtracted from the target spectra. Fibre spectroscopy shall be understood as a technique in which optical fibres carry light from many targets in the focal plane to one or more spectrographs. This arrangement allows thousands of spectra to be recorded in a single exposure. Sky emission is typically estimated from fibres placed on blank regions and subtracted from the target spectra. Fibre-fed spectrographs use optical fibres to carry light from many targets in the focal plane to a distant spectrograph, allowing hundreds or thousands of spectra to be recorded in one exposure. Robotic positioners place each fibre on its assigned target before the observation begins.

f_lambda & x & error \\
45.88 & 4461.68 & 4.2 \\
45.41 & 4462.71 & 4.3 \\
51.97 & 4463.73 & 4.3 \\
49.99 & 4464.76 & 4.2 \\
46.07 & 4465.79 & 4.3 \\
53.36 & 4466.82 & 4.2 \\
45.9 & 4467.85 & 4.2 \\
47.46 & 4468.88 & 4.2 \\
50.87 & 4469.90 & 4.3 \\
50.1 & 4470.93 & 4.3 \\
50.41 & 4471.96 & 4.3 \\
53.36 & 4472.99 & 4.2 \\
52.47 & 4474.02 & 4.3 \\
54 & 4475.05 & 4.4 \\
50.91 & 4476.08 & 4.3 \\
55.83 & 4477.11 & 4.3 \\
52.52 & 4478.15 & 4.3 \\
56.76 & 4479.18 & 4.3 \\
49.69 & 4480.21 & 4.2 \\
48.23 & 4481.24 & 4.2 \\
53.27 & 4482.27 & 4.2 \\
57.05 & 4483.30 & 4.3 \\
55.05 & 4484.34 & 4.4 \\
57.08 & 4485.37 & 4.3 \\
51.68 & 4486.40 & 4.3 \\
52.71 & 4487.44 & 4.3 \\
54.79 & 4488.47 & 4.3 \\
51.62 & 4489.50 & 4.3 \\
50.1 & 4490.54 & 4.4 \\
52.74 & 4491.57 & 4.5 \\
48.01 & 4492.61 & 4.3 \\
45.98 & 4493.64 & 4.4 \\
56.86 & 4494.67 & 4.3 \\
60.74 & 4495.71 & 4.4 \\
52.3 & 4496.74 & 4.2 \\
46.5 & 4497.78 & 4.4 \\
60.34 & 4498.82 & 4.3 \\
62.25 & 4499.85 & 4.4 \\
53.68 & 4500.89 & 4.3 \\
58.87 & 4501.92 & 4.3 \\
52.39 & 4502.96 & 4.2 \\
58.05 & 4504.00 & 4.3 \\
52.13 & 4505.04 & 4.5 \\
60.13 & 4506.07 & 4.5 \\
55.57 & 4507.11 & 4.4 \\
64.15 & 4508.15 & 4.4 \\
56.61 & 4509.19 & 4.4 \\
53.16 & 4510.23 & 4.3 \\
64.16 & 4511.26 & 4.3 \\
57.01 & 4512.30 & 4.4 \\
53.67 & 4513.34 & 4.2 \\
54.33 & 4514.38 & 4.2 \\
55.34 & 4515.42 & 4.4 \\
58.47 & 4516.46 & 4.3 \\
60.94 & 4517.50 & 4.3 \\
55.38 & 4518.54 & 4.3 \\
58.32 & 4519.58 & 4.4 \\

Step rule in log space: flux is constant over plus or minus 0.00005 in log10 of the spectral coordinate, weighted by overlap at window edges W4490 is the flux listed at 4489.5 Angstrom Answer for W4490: 51.62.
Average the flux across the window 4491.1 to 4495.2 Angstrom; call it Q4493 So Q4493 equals 50.9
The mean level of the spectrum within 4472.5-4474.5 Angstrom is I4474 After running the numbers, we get 52.9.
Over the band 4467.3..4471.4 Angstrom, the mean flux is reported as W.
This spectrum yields 48.7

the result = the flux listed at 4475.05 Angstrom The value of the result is 54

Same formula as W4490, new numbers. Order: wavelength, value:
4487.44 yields 52.71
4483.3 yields 57.05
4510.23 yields 53.16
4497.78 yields 46.5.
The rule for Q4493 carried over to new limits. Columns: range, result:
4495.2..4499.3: 54.9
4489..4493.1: 50.5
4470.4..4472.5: 50.3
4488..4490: 53.3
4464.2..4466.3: 48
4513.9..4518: 57.3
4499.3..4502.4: 58.4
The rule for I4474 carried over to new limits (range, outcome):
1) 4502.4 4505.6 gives 54.3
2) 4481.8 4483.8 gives 55.2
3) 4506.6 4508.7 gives 59.7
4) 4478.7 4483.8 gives 53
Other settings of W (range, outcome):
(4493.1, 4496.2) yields 54.5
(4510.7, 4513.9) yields 58.3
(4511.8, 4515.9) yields 55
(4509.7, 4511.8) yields 58.8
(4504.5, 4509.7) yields 57.7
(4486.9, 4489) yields 53.7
